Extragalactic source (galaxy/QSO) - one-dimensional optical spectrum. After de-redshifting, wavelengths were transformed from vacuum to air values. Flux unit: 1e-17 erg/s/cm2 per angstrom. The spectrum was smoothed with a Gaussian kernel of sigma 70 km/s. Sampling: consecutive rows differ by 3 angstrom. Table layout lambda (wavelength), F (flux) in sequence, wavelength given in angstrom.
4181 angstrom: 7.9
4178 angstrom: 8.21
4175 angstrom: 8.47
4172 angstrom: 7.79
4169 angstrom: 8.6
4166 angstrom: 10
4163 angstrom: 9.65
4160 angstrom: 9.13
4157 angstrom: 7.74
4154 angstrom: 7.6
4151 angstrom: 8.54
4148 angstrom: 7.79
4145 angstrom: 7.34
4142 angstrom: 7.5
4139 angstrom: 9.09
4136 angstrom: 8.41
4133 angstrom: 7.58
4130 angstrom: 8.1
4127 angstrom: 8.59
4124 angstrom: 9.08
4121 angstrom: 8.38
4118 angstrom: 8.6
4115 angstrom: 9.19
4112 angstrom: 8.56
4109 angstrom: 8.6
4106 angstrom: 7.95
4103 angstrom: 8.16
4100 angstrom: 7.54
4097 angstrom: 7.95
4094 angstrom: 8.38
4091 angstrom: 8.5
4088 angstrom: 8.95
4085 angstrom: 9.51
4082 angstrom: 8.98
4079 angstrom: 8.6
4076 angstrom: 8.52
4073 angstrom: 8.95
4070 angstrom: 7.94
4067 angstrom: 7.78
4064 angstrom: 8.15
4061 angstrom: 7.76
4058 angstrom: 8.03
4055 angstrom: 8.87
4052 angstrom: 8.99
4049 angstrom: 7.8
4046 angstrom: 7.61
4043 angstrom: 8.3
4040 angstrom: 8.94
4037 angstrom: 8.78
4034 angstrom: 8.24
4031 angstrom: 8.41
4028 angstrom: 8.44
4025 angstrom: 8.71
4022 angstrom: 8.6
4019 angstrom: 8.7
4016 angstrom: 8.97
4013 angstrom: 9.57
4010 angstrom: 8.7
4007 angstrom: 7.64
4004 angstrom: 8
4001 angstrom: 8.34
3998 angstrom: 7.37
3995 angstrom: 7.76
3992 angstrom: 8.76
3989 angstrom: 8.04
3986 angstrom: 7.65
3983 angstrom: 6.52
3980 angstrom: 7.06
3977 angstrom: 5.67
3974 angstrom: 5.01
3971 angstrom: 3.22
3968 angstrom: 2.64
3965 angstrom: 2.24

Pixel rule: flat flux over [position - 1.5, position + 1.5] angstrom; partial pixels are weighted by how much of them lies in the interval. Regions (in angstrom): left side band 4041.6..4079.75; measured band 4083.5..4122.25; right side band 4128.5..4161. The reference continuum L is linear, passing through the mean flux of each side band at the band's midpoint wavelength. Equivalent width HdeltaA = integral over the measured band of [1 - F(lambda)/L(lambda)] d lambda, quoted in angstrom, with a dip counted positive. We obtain -1.6 angstrom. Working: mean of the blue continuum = 8.25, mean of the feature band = 8.48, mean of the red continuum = 8.06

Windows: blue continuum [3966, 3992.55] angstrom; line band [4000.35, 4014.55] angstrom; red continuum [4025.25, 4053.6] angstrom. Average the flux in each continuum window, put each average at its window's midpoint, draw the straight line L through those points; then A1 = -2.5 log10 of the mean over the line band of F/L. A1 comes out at -0.19 mag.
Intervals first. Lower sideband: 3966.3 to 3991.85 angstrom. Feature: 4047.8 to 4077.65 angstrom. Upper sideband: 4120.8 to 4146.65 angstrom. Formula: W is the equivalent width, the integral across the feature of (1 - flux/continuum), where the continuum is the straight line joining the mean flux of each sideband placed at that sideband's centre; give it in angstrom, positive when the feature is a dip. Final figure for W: -4.8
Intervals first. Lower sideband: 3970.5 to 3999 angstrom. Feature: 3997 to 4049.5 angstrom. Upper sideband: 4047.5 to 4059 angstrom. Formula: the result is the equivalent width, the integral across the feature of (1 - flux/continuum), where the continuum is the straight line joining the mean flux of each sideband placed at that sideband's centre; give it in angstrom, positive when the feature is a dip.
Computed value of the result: -4.79 angstrom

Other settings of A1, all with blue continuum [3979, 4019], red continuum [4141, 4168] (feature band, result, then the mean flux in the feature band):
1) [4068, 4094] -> -0.06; 8.7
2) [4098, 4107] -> 0.05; 7.88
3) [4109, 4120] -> -0.06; 8.74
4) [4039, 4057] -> -0.03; 8.39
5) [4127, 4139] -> 0.01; 8.23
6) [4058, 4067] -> 0.03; 7.94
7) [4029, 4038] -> -0.04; 8.46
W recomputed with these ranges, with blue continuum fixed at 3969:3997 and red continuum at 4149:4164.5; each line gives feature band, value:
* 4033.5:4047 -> -2.3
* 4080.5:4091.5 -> -1.9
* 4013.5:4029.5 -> -4.0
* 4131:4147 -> 0.6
